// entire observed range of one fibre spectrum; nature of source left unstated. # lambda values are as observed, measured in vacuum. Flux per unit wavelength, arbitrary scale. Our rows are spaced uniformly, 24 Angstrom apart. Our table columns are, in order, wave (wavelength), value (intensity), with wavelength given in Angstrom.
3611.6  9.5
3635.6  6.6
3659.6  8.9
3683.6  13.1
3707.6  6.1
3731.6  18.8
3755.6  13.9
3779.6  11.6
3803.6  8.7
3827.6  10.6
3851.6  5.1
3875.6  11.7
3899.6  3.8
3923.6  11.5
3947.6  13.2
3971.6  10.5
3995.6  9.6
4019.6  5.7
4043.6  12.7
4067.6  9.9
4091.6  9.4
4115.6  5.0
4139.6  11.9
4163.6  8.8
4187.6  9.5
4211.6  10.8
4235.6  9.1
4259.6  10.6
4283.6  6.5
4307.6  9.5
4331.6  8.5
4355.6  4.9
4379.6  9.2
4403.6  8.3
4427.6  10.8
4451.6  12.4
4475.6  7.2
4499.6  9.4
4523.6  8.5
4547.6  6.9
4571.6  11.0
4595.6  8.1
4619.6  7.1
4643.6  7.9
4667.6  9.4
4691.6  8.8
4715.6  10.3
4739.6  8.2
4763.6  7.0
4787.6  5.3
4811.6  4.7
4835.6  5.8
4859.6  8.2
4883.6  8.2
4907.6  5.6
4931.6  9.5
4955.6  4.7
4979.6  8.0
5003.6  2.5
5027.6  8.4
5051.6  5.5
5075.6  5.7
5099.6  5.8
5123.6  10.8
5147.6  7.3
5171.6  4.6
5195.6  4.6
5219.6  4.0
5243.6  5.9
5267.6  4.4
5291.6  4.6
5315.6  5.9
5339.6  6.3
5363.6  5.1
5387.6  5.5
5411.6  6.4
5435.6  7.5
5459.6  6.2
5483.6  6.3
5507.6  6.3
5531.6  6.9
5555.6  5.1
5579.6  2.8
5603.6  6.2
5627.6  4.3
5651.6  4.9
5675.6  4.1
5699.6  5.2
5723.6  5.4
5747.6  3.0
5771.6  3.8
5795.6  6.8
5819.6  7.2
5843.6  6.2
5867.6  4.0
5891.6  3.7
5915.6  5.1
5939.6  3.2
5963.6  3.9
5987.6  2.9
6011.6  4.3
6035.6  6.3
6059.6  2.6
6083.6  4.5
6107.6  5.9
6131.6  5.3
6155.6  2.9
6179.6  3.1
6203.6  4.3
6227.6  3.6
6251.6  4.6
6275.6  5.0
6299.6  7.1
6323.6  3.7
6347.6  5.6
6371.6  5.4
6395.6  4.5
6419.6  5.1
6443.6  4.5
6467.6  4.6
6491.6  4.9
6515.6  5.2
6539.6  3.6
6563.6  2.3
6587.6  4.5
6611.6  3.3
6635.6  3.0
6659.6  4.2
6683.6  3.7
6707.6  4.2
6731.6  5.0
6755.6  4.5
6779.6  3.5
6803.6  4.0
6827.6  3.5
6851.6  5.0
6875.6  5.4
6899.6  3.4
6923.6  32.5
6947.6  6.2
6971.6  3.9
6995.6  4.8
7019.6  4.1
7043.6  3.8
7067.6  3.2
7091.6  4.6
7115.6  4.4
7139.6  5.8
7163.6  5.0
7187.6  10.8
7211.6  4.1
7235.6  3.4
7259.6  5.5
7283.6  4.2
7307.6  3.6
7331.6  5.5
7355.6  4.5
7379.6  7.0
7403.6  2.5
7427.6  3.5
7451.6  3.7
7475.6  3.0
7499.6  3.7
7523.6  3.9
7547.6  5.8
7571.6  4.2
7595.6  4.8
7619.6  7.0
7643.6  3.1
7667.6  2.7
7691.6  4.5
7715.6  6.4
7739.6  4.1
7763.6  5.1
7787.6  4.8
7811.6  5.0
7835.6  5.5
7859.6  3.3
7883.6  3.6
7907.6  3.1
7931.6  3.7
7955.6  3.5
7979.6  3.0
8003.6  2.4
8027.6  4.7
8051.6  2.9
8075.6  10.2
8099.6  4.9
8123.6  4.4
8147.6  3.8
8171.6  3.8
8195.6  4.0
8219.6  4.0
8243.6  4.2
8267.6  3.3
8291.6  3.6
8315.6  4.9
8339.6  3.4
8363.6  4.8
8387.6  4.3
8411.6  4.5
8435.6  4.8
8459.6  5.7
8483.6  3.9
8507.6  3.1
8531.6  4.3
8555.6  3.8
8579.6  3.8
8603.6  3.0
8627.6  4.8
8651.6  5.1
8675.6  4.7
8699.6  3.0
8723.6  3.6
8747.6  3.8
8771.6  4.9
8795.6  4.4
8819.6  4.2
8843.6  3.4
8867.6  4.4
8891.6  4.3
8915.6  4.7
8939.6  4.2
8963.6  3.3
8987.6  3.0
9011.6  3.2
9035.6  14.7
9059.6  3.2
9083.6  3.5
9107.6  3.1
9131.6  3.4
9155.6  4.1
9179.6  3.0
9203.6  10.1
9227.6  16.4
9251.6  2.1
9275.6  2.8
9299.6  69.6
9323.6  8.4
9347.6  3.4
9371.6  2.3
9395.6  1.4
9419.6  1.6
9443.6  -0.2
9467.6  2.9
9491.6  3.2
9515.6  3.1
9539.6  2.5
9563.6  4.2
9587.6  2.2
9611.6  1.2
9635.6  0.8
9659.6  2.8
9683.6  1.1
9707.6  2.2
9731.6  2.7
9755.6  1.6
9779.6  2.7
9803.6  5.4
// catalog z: 0.858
